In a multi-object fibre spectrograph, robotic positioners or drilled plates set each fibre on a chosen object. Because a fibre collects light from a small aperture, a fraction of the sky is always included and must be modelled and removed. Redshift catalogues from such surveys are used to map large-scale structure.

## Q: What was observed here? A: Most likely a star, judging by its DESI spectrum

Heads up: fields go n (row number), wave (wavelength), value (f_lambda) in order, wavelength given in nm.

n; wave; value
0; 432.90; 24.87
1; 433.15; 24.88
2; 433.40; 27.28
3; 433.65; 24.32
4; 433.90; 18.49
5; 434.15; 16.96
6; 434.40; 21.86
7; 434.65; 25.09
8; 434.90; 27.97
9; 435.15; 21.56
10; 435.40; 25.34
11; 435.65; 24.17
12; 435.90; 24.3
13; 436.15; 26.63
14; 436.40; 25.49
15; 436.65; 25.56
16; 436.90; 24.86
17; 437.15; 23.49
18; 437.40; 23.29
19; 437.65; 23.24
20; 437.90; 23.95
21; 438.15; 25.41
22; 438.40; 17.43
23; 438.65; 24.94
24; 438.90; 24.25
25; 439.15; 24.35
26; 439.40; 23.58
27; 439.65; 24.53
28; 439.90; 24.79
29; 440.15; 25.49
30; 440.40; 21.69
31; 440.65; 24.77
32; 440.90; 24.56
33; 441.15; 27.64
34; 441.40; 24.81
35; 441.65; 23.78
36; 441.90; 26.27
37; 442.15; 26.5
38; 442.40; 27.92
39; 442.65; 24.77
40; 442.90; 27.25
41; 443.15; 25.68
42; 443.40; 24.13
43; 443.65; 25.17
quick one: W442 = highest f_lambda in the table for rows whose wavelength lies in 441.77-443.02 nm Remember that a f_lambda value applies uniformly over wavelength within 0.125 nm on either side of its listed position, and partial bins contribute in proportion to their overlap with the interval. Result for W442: 27.92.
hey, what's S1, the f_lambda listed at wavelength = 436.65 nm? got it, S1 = 25.56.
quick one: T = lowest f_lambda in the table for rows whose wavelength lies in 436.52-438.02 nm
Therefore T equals 23.24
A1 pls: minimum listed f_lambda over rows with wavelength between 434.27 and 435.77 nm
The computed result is 21.56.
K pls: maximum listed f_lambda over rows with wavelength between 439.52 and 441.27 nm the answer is 27.64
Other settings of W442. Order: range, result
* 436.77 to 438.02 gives 24.86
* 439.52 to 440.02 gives 24.79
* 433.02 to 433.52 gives 27.28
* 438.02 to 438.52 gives 25.41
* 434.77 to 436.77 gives 27.97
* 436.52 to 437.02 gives 25.56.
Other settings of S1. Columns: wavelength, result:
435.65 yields 24.17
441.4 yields 24.81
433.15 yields 24.88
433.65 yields 24.32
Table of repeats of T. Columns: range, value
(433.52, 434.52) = 16.96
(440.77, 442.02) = 23.78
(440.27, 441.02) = 21.69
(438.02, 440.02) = 17.43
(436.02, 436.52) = 25.49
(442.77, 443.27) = 25.68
